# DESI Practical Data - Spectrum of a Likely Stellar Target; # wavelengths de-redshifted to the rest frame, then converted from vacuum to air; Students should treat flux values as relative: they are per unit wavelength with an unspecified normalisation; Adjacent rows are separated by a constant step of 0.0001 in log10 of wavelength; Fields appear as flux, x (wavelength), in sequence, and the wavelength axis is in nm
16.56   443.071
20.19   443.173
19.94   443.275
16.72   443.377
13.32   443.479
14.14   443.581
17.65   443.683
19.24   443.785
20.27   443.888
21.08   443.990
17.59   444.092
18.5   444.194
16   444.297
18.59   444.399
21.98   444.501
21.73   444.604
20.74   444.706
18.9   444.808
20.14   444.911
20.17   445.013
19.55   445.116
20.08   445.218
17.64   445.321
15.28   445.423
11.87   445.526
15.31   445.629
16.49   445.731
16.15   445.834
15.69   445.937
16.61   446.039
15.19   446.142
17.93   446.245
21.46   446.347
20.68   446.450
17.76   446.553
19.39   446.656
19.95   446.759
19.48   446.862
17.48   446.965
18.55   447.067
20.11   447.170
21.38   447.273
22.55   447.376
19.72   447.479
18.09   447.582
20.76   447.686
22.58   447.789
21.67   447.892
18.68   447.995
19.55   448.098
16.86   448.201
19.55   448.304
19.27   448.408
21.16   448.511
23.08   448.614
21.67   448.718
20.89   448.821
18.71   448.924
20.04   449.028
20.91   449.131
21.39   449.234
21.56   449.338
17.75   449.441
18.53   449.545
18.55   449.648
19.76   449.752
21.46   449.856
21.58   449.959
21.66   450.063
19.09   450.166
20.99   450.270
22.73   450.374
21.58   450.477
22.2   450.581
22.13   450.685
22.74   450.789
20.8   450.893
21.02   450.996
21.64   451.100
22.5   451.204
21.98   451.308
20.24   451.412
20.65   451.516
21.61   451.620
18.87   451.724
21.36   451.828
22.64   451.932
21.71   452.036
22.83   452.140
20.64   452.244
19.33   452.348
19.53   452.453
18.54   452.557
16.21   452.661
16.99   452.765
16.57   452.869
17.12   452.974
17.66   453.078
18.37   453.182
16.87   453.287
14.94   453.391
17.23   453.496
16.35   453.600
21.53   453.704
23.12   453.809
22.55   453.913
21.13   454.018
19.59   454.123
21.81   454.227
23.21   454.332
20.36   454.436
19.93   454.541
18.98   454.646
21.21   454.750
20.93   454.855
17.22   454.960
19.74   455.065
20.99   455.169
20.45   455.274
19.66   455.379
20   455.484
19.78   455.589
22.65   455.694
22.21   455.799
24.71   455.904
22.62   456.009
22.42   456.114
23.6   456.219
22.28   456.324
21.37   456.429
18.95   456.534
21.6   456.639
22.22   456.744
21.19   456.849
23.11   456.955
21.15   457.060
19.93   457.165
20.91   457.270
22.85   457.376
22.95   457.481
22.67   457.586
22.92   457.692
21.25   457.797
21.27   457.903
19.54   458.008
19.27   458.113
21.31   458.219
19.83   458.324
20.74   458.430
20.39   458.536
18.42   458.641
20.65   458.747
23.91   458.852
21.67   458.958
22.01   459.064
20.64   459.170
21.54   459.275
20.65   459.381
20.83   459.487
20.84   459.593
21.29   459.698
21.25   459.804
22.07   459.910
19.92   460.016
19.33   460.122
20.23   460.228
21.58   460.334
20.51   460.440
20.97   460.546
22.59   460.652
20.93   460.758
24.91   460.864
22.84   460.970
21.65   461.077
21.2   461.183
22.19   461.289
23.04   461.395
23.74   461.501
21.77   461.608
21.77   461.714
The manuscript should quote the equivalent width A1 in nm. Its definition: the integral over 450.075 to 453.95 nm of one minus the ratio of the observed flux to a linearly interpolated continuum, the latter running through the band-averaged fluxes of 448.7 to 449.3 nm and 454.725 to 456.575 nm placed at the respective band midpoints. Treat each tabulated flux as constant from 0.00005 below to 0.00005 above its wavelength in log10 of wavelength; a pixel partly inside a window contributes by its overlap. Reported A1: 0.140 nm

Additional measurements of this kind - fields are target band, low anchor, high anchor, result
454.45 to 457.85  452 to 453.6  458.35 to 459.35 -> -0.26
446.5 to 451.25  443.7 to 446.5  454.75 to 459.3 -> -0.29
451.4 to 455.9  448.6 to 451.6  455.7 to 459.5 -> 0.28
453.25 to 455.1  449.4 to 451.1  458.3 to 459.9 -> 0.09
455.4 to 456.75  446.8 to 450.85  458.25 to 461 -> -0.06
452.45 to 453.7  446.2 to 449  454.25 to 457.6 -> 0.21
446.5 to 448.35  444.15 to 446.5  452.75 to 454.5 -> -0.13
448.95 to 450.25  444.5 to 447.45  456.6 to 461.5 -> -0.06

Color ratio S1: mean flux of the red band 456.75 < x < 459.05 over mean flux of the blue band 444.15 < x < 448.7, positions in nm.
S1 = 1.12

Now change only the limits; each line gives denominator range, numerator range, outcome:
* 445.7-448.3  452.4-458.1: 1.07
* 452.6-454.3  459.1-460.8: 1.12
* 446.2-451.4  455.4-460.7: 1.04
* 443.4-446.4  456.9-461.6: 1.20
